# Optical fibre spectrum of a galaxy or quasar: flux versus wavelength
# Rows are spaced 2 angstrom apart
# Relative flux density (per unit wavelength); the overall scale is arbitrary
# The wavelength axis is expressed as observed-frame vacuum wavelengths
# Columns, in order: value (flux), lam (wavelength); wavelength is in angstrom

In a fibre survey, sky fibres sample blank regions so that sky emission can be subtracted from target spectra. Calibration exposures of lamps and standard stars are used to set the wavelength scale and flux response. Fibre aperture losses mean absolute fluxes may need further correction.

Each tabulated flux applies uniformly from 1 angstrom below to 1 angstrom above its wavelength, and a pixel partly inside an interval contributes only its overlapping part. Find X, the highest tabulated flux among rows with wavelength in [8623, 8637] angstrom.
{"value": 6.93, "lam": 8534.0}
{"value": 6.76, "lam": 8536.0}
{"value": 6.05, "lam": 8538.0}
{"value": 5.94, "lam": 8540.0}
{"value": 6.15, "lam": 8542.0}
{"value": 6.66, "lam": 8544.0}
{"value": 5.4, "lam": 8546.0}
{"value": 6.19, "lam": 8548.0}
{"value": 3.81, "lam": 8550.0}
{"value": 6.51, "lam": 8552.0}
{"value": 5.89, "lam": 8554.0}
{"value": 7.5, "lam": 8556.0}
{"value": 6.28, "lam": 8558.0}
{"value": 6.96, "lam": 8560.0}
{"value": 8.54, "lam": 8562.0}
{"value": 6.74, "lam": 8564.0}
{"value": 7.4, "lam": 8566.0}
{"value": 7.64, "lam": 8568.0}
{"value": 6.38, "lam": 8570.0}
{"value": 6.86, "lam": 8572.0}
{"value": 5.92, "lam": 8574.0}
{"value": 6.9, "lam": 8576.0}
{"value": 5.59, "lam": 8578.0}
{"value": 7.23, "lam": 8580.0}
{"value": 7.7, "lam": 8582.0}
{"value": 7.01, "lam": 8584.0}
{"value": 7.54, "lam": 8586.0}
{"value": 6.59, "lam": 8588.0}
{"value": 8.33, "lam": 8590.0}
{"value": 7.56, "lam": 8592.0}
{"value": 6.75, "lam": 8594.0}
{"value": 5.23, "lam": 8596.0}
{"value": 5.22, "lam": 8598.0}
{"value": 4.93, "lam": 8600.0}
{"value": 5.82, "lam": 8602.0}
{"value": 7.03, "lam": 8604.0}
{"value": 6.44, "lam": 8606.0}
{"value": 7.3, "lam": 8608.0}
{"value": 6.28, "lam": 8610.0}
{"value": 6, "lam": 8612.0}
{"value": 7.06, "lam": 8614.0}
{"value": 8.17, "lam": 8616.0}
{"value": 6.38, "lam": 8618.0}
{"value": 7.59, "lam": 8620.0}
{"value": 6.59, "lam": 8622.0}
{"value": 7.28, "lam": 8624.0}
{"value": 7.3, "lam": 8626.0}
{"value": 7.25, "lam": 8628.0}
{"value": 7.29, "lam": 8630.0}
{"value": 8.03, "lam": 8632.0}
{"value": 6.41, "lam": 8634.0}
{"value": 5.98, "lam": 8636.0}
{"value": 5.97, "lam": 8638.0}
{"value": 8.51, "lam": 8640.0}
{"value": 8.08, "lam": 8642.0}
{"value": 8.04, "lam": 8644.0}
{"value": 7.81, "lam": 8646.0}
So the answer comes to 8.03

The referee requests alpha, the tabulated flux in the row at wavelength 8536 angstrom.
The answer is 6.76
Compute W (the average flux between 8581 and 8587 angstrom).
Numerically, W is 7.42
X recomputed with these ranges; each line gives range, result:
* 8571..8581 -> 7.23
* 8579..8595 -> 8.33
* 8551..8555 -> 6.51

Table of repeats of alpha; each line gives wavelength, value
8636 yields 5.98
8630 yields 7.29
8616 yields 8.17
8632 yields 8.03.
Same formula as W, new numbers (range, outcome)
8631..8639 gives 6.6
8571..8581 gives 6.5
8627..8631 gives 7.27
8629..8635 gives 7.24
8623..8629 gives 7.28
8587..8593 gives 7.49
